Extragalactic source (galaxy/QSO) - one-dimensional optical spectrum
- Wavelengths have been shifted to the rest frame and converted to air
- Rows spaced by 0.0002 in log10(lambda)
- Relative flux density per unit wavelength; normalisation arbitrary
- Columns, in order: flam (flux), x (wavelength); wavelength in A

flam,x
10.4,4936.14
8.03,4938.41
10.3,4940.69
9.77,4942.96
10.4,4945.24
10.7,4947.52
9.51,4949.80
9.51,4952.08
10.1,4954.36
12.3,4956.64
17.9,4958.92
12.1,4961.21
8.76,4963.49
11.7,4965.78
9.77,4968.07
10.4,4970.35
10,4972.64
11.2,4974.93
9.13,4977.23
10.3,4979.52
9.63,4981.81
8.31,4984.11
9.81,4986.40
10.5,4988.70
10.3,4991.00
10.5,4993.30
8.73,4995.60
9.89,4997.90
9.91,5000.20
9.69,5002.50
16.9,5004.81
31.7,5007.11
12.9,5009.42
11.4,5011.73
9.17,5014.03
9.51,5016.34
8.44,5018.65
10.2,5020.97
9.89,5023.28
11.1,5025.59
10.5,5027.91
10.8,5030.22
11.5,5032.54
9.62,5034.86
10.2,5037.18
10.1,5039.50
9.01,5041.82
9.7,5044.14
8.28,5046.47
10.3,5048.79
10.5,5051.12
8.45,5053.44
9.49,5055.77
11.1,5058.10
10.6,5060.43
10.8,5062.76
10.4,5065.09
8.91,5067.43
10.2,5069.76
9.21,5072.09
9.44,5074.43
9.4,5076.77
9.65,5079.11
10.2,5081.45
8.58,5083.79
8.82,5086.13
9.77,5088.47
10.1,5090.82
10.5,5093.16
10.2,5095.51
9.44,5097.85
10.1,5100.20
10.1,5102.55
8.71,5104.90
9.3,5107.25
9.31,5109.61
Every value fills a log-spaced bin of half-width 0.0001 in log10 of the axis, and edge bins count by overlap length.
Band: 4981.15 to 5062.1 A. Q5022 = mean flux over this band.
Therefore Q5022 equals 10.8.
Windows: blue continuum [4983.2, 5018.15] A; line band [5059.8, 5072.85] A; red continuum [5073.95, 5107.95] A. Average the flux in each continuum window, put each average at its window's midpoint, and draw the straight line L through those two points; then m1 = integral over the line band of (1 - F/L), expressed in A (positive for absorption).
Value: 0.3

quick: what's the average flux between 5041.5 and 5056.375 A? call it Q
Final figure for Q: 9.41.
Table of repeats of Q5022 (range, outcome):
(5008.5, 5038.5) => 10.4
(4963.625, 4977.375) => 10.3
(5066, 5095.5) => 9.6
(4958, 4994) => 10.6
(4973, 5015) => 11.6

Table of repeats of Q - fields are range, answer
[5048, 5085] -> 9.82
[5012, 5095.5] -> 9.86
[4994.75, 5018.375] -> 12.9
